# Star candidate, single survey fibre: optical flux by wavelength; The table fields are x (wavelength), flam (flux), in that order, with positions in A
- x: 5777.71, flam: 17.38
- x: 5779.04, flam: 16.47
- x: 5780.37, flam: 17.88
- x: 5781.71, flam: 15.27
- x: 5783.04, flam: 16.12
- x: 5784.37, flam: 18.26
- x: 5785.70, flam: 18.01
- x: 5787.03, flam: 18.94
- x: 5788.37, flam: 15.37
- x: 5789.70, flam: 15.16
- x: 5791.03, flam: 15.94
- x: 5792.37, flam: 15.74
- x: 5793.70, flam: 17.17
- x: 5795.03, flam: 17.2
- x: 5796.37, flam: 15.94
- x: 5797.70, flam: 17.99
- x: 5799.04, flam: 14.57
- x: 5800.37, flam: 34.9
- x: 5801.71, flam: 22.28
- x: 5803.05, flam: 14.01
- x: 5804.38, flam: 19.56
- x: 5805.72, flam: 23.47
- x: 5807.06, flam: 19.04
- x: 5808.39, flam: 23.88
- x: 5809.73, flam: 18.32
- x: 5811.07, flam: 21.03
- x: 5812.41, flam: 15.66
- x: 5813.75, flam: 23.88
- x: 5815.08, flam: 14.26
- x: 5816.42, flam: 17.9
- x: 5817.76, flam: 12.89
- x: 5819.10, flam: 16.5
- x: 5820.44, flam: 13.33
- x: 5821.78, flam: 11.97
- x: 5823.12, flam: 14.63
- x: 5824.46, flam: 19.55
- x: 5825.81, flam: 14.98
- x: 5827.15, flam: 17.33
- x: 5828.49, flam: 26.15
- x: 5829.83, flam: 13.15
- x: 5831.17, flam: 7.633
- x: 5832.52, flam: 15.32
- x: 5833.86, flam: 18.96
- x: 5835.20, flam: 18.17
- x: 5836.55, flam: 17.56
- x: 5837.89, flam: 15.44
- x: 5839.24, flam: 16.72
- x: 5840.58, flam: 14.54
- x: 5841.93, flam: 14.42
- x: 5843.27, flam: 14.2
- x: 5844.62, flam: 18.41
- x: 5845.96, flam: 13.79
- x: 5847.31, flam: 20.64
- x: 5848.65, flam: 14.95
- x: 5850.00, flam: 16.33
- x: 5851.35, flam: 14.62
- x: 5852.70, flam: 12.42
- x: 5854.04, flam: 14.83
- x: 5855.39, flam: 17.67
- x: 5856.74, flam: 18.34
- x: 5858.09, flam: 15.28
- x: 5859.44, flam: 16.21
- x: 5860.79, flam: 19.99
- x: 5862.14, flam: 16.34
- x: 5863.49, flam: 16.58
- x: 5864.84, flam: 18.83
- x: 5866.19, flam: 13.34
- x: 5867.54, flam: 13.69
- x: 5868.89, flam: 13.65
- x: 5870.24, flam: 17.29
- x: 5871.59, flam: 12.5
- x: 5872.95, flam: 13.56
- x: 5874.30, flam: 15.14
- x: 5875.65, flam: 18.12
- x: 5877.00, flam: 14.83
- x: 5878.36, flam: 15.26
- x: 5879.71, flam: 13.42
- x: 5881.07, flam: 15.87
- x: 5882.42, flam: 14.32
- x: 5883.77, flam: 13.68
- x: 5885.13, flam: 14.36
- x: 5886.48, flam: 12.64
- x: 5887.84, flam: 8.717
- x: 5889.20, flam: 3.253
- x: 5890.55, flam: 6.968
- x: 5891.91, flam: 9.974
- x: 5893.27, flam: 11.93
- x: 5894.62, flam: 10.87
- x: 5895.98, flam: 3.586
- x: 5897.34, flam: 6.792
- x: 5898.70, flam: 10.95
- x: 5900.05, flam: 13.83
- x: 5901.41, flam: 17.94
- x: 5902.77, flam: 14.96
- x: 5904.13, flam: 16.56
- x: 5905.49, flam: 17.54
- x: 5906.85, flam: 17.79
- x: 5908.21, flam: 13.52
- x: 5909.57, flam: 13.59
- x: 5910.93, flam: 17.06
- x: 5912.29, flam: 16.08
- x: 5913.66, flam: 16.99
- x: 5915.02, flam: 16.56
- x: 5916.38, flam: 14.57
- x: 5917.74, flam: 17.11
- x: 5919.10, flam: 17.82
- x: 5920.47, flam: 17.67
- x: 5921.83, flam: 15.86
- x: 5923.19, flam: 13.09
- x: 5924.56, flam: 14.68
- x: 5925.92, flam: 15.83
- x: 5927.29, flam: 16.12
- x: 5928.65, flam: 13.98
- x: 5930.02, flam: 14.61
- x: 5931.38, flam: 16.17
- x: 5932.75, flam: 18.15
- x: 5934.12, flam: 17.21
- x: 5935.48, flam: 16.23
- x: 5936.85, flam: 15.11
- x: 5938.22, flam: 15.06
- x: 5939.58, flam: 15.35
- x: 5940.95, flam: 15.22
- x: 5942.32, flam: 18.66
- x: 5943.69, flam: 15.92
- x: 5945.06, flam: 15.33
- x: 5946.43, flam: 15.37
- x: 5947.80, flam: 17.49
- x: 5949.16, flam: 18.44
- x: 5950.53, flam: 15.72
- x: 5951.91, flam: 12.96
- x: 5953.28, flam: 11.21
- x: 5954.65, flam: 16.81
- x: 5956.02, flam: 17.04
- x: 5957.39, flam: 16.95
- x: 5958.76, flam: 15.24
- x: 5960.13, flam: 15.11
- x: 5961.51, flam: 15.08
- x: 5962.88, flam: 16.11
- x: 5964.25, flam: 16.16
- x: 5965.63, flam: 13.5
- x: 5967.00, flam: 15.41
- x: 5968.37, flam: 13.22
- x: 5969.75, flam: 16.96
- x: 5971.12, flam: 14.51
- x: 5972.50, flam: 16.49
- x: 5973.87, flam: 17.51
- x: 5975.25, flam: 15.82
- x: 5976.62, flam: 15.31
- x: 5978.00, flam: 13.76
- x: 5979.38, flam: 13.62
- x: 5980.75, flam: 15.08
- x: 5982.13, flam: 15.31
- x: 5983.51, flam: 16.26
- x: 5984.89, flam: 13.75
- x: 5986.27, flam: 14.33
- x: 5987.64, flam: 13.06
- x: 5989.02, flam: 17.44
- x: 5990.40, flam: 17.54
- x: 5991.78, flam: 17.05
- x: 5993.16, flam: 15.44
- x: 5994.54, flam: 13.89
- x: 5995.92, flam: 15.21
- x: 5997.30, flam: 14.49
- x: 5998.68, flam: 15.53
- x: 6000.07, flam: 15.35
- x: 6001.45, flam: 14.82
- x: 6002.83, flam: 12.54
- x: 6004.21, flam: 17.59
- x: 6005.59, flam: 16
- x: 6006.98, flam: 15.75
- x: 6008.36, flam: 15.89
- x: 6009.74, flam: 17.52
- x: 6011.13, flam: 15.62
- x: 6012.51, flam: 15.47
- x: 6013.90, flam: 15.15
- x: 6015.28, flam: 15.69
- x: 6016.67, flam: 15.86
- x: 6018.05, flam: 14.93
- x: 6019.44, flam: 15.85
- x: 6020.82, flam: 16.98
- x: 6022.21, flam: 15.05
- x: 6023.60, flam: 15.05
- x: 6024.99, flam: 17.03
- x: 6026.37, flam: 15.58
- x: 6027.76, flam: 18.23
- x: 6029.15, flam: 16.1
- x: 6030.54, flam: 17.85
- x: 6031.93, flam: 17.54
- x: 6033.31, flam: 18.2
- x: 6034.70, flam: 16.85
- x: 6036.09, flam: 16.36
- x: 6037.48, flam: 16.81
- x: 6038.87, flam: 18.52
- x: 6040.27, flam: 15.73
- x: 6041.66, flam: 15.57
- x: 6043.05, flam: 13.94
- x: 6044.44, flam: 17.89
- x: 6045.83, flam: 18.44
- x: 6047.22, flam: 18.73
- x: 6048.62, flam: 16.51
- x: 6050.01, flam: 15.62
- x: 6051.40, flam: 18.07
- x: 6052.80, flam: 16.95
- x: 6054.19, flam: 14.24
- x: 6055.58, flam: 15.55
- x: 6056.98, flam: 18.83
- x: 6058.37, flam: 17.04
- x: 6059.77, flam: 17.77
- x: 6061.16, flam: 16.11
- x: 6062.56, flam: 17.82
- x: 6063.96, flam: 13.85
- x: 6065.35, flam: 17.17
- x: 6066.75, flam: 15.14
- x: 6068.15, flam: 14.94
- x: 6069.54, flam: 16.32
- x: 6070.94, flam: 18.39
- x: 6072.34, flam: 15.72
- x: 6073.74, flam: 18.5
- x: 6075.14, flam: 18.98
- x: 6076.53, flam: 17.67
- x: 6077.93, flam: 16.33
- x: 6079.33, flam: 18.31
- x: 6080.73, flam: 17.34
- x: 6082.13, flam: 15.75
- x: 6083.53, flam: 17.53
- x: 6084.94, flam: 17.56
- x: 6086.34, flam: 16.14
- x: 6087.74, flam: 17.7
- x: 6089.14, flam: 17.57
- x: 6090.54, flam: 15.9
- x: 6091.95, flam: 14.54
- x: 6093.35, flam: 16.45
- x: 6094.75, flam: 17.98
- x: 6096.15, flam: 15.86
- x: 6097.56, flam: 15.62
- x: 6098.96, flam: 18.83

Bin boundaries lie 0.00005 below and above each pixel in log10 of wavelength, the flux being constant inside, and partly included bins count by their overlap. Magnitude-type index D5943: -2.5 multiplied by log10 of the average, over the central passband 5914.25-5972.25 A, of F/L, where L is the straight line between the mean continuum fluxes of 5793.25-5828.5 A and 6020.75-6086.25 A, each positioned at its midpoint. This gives 0.12 mag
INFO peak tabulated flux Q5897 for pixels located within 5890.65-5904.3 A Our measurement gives 17.94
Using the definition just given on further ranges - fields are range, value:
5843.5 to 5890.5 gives 20.64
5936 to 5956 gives 18.66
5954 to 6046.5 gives 18.52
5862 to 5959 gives 18.83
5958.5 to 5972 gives 16.96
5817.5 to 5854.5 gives 26.15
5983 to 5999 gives 17.54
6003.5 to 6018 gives 17.59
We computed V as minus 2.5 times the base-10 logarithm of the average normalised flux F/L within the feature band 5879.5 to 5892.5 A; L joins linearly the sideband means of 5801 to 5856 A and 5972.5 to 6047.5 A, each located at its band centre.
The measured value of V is 0.420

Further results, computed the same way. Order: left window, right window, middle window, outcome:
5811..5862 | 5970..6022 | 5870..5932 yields 0.142 mag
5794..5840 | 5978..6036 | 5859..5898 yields 0.288 mag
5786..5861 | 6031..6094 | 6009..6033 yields 0.042 mag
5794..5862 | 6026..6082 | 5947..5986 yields 0.110 mag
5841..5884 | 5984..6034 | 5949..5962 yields 0.028 mag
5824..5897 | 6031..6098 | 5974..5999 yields 0.055 mag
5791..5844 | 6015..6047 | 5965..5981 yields 0.115 mag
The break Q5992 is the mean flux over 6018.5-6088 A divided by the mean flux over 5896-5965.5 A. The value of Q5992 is 1.09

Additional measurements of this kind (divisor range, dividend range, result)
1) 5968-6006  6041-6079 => 1.10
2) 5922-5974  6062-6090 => 1.08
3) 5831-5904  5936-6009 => 1.08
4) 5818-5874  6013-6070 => 1.04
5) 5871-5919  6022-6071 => 1.23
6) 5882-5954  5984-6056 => 1.12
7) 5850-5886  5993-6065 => 1.05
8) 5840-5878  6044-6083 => 1.08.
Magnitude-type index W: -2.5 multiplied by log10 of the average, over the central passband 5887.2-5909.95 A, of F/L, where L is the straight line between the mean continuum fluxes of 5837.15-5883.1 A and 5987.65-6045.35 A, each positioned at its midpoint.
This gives 0.32 mag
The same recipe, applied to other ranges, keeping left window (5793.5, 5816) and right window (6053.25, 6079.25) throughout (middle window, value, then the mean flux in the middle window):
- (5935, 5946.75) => 0.15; 15.8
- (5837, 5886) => 0.22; 15.5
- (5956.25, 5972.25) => 0.16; 15.4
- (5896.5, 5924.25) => 0.21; 15.2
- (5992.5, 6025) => 0.12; 15.5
